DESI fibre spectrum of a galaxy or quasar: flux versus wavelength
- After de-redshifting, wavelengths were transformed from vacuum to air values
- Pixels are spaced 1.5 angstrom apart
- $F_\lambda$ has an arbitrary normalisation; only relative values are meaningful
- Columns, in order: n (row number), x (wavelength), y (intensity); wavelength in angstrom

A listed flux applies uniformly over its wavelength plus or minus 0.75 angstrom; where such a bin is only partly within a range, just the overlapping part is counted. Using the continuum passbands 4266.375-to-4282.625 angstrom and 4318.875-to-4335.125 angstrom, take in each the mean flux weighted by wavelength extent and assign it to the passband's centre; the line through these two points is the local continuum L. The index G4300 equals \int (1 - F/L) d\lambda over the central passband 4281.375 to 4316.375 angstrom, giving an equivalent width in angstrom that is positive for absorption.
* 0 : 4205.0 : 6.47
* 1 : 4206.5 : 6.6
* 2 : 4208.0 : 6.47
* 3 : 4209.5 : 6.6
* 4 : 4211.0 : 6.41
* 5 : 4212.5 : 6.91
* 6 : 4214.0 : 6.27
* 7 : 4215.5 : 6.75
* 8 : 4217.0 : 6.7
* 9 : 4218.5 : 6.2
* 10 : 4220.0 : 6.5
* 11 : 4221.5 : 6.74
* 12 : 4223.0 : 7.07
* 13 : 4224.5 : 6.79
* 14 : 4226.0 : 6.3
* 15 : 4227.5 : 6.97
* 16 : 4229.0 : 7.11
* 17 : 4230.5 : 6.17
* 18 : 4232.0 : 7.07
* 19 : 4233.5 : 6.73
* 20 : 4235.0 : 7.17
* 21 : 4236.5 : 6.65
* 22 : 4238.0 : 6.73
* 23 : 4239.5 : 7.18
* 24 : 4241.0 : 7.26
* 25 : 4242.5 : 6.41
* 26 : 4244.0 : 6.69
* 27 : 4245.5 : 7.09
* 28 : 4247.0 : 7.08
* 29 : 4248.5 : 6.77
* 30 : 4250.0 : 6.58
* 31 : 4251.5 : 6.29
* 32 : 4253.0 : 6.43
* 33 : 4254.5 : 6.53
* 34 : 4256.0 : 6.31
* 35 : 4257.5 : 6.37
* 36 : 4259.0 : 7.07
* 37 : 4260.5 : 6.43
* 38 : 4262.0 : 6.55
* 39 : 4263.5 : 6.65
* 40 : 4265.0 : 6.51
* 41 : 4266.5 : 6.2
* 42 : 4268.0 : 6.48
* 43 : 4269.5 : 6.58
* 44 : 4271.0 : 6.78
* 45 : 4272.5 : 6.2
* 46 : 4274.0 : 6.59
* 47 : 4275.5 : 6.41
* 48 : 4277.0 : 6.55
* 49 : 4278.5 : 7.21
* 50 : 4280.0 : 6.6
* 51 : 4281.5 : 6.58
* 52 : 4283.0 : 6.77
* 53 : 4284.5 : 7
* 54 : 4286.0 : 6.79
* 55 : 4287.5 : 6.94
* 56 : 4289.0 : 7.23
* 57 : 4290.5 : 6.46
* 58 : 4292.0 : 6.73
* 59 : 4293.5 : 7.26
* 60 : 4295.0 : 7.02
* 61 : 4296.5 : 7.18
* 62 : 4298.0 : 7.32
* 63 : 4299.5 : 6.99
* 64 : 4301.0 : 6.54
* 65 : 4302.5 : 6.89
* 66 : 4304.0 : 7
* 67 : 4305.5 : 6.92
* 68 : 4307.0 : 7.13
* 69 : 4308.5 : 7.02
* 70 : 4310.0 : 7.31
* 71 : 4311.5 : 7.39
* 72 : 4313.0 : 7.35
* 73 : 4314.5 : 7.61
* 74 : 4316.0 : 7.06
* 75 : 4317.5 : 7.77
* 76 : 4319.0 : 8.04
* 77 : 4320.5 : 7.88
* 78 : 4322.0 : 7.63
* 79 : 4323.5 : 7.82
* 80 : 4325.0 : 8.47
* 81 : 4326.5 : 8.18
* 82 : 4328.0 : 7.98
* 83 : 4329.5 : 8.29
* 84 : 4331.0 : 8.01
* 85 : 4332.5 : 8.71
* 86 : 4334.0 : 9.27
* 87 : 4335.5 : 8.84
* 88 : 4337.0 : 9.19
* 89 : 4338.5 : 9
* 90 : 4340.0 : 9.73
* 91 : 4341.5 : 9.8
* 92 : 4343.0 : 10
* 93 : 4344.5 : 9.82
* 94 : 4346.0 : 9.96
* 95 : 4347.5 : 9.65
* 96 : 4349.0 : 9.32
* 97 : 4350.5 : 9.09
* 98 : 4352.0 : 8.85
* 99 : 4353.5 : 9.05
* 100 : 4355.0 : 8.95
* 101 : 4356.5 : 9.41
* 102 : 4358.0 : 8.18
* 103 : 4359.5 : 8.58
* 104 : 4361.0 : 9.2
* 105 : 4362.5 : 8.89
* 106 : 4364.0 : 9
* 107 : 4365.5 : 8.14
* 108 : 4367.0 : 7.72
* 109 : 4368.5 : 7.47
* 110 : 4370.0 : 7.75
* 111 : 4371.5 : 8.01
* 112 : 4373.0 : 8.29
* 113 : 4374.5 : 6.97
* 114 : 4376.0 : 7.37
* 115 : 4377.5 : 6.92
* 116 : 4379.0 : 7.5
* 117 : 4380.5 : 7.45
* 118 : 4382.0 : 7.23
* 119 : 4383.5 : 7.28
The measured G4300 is 1.5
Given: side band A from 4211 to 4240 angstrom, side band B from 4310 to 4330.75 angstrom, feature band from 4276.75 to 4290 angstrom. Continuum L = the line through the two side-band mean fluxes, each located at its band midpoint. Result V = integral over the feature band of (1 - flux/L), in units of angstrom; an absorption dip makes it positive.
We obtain 0.9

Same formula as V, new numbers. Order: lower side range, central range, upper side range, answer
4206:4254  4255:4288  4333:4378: 3.4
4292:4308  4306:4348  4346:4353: -0.5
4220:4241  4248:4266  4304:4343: 1.6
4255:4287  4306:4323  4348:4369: 0.4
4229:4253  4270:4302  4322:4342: 3.7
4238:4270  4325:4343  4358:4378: -2.9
